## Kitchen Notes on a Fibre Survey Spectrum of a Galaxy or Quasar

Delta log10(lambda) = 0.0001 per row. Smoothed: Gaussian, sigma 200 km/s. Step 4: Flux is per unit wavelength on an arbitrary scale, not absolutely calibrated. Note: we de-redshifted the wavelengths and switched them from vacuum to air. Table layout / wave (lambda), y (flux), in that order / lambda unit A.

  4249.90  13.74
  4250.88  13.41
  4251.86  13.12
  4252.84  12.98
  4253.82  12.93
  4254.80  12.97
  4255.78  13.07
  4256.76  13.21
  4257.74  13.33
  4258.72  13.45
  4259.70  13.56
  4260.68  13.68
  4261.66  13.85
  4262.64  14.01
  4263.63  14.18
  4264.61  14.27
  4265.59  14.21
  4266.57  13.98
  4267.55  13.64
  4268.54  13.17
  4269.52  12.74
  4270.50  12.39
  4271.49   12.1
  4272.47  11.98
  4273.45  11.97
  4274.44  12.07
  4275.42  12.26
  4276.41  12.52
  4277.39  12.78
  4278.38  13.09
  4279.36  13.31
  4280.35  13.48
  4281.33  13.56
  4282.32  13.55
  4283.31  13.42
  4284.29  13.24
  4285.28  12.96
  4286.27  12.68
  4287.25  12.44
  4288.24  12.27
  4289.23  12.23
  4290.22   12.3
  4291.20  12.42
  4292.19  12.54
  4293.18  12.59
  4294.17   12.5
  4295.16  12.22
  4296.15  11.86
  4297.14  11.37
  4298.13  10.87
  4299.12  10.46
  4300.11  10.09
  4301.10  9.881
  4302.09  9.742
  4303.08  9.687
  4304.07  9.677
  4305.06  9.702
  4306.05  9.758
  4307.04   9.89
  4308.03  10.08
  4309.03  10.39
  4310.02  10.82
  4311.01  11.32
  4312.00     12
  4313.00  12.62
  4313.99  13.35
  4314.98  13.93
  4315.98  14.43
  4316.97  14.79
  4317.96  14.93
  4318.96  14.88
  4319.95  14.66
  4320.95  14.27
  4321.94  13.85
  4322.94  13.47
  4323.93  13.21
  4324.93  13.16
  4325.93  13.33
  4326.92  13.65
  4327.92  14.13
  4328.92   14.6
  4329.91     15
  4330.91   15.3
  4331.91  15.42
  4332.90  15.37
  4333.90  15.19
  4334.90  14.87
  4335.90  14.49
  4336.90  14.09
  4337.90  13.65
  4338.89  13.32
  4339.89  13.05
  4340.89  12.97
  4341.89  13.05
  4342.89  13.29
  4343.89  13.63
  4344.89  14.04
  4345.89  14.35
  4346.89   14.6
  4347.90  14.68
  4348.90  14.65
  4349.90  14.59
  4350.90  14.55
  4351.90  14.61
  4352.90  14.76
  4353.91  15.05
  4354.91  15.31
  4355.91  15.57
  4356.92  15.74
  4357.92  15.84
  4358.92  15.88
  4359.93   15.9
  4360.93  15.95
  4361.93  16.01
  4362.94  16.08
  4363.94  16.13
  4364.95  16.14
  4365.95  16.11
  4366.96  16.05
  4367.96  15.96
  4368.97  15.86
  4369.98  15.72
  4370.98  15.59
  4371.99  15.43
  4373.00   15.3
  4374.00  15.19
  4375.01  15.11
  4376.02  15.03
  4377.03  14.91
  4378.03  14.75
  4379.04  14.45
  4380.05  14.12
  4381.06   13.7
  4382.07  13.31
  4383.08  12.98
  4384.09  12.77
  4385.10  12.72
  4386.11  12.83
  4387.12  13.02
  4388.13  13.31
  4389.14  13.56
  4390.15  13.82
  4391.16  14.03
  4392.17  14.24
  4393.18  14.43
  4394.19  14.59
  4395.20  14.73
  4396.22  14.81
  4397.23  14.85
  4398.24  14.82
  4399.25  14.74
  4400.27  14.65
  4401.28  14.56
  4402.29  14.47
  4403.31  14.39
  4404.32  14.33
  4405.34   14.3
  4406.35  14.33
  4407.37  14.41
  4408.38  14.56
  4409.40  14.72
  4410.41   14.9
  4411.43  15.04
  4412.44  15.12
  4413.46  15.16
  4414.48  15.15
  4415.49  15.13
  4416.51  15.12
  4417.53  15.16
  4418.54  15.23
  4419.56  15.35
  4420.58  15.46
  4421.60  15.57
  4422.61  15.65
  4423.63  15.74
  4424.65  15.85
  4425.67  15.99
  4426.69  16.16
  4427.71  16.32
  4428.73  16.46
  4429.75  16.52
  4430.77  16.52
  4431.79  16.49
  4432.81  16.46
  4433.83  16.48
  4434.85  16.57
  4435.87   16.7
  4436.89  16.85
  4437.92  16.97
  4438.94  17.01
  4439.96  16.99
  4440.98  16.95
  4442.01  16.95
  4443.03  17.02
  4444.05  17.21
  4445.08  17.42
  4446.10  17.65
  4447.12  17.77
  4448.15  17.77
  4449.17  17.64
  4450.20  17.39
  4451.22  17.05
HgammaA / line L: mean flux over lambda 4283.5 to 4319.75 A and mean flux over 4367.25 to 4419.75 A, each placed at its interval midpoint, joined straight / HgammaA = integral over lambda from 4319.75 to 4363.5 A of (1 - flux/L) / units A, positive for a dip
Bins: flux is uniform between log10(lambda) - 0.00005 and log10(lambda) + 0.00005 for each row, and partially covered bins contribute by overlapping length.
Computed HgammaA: -4.9 A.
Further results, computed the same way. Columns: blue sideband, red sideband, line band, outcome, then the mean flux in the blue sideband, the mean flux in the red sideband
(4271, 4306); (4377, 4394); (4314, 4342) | -3.35 A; 12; 13.7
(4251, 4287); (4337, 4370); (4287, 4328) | 5.30 A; 13.2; 14.9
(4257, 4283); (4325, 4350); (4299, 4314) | 3.53 A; 13.2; 14.2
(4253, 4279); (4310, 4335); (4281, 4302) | 2.18 A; 13.1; 14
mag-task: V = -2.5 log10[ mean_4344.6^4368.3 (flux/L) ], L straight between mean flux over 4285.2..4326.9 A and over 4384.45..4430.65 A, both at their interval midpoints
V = -0.14 mag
